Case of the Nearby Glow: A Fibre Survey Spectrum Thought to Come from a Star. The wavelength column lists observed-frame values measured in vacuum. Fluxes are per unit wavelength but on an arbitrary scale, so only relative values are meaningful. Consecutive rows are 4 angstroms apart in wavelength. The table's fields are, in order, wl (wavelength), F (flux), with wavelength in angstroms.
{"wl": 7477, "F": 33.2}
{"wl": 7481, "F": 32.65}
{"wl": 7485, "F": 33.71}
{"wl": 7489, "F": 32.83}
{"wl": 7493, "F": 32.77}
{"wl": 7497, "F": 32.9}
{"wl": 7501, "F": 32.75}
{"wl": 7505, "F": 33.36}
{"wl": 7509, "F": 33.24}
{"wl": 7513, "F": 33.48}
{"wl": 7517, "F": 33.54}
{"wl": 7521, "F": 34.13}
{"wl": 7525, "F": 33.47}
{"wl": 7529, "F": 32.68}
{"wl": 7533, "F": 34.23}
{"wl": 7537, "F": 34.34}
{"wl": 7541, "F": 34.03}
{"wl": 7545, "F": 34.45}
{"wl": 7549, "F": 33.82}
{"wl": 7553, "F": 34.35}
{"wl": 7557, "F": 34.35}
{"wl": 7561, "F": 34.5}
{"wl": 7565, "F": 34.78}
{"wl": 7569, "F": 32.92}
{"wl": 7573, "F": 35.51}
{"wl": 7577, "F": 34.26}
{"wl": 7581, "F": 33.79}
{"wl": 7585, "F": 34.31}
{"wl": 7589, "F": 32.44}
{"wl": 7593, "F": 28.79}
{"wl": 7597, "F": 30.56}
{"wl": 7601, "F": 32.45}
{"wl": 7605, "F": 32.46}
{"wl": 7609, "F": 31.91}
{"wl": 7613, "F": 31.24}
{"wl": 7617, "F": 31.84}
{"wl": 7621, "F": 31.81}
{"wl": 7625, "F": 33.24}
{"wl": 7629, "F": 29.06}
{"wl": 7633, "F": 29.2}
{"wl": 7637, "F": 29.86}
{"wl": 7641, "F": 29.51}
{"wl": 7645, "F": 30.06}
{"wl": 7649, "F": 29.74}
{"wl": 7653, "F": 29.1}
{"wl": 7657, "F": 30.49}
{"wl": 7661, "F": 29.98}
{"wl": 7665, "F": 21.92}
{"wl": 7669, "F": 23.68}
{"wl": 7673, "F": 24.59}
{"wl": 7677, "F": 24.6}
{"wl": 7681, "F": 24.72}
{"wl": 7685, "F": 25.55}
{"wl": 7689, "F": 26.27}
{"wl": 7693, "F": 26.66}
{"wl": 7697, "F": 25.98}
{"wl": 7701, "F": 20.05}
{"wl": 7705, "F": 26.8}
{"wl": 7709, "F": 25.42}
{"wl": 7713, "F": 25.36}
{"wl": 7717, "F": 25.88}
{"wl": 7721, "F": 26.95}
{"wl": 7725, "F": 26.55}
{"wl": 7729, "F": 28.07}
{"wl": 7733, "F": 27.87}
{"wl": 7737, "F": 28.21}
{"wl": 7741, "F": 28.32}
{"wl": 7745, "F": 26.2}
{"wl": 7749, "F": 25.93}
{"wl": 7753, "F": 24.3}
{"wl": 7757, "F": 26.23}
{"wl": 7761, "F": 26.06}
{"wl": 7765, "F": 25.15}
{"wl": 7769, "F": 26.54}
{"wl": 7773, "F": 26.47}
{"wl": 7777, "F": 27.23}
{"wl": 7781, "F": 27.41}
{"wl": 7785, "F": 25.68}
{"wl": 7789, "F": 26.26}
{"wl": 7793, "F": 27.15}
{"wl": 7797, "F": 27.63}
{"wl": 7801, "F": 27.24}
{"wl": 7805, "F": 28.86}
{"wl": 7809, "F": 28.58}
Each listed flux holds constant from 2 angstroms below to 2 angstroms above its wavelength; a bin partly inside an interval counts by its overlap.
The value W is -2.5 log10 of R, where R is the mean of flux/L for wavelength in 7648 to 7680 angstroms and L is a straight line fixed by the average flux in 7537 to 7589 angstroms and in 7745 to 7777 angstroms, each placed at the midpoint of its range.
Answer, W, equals 0.13 mag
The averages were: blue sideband 34.2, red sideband 25.9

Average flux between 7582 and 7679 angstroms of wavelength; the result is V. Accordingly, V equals 29.7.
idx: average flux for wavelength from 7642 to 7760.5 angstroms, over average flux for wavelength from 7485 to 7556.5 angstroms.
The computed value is 0.8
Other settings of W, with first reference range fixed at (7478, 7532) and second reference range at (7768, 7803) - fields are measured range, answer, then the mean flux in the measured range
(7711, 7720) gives 0.11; 25.8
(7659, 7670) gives 0.17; 25.3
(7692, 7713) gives 0.15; 24.9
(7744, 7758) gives 0.08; 25.6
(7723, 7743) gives 0.01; 27.8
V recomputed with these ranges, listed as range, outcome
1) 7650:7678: 26.5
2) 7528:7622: 33.2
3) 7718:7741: 27.5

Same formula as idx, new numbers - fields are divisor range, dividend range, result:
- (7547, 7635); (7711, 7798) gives 0.82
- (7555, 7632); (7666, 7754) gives 0.79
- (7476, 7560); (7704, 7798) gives 0.79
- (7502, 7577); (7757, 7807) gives 0.79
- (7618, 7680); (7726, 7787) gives 0.94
